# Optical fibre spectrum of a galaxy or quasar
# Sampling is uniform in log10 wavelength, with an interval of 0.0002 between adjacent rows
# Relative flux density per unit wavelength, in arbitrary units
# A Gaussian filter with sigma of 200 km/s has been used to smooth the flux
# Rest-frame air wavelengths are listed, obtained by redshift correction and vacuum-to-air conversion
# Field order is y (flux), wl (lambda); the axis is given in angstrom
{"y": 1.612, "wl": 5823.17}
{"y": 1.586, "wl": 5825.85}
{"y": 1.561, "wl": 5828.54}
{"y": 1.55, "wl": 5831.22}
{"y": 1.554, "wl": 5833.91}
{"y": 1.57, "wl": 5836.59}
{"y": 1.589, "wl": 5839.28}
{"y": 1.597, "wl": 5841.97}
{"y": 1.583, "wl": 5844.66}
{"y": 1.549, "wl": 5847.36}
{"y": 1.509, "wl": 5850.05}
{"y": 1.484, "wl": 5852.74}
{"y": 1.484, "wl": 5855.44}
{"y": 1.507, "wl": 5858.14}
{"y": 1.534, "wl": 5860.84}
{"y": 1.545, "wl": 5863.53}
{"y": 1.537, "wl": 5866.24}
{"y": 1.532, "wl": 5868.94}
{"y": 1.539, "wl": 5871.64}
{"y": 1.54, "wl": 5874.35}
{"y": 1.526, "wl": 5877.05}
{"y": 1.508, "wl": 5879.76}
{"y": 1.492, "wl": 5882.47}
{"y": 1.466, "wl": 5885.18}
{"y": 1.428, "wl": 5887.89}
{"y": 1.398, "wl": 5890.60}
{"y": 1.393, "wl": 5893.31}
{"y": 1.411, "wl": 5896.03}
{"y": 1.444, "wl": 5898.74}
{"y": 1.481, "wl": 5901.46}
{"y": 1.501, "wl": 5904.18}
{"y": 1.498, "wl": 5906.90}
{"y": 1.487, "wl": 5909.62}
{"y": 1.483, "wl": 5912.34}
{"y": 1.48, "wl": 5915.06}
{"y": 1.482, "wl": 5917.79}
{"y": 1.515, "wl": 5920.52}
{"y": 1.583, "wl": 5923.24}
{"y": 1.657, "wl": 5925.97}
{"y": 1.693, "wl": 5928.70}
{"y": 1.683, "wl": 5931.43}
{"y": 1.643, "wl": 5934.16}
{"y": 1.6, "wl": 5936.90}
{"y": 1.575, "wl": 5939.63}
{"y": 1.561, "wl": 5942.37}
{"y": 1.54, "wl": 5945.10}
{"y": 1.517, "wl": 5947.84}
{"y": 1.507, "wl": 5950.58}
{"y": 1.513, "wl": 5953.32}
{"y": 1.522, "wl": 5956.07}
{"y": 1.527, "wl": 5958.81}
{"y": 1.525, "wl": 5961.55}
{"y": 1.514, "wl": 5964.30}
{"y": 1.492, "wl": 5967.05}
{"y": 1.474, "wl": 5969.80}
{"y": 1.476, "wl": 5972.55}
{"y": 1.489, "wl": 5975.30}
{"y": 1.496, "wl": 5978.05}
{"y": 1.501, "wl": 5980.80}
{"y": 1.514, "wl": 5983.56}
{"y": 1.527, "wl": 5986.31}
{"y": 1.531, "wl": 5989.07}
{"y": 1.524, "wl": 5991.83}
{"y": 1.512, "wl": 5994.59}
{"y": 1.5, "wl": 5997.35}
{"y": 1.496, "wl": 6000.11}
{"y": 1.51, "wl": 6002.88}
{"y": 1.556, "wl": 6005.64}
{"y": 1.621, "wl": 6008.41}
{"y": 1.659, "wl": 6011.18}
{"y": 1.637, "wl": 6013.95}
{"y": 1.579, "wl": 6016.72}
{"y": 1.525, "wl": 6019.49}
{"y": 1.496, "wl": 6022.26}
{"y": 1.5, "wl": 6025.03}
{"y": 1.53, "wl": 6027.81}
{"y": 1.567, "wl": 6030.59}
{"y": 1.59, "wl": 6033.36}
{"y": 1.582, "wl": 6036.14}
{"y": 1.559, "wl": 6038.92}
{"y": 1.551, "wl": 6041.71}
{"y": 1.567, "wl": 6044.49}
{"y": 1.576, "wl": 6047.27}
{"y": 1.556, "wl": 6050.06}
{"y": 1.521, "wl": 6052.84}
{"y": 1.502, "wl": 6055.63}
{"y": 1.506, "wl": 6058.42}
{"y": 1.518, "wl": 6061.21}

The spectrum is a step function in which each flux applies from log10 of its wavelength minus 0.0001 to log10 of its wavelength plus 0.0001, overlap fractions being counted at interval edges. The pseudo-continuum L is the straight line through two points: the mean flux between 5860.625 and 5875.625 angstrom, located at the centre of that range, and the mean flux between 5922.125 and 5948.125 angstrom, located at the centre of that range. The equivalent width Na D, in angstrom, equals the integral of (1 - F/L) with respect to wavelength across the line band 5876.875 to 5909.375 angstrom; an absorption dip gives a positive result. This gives 2.2 angstrom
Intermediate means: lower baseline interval 1.54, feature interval 1.46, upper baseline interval 1.61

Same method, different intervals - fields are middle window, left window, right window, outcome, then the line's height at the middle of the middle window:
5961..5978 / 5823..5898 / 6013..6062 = 0.47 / 1.54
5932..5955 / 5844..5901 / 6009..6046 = -0.51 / 1.53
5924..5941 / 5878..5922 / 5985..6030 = -1.70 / 1.49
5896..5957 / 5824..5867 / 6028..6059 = 0.33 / 1.55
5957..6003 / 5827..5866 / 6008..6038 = 1.68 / 1.56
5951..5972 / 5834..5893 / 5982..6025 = 0.39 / 1.54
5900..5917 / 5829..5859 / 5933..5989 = 0.51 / 1.53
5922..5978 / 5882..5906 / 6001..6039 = -2.07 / 1.5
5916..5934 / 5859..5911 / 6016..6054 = -1.17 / 1.5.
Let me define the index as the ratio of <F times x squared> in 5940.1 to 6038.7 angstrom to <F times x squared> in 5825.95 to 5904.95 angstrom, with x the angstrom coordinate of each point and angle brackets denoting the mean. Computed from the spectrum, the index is 1.06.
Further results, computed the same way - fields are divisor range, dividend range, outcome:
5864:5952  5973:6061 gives 1.05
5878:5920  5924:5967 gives 1.09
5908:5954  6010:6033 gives 1.03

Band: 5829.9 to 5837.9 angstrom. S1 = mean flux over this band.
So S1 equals 1.56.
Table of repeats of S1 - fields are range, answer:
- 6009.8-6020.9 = 1.6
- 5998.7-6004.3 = 1.5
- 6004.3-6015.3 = 1.62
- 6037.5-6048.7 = 1.56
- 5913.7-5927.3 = 1.54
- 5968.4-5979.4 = 1.48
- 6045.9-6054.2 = 1.55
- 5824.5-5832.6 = 1.57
